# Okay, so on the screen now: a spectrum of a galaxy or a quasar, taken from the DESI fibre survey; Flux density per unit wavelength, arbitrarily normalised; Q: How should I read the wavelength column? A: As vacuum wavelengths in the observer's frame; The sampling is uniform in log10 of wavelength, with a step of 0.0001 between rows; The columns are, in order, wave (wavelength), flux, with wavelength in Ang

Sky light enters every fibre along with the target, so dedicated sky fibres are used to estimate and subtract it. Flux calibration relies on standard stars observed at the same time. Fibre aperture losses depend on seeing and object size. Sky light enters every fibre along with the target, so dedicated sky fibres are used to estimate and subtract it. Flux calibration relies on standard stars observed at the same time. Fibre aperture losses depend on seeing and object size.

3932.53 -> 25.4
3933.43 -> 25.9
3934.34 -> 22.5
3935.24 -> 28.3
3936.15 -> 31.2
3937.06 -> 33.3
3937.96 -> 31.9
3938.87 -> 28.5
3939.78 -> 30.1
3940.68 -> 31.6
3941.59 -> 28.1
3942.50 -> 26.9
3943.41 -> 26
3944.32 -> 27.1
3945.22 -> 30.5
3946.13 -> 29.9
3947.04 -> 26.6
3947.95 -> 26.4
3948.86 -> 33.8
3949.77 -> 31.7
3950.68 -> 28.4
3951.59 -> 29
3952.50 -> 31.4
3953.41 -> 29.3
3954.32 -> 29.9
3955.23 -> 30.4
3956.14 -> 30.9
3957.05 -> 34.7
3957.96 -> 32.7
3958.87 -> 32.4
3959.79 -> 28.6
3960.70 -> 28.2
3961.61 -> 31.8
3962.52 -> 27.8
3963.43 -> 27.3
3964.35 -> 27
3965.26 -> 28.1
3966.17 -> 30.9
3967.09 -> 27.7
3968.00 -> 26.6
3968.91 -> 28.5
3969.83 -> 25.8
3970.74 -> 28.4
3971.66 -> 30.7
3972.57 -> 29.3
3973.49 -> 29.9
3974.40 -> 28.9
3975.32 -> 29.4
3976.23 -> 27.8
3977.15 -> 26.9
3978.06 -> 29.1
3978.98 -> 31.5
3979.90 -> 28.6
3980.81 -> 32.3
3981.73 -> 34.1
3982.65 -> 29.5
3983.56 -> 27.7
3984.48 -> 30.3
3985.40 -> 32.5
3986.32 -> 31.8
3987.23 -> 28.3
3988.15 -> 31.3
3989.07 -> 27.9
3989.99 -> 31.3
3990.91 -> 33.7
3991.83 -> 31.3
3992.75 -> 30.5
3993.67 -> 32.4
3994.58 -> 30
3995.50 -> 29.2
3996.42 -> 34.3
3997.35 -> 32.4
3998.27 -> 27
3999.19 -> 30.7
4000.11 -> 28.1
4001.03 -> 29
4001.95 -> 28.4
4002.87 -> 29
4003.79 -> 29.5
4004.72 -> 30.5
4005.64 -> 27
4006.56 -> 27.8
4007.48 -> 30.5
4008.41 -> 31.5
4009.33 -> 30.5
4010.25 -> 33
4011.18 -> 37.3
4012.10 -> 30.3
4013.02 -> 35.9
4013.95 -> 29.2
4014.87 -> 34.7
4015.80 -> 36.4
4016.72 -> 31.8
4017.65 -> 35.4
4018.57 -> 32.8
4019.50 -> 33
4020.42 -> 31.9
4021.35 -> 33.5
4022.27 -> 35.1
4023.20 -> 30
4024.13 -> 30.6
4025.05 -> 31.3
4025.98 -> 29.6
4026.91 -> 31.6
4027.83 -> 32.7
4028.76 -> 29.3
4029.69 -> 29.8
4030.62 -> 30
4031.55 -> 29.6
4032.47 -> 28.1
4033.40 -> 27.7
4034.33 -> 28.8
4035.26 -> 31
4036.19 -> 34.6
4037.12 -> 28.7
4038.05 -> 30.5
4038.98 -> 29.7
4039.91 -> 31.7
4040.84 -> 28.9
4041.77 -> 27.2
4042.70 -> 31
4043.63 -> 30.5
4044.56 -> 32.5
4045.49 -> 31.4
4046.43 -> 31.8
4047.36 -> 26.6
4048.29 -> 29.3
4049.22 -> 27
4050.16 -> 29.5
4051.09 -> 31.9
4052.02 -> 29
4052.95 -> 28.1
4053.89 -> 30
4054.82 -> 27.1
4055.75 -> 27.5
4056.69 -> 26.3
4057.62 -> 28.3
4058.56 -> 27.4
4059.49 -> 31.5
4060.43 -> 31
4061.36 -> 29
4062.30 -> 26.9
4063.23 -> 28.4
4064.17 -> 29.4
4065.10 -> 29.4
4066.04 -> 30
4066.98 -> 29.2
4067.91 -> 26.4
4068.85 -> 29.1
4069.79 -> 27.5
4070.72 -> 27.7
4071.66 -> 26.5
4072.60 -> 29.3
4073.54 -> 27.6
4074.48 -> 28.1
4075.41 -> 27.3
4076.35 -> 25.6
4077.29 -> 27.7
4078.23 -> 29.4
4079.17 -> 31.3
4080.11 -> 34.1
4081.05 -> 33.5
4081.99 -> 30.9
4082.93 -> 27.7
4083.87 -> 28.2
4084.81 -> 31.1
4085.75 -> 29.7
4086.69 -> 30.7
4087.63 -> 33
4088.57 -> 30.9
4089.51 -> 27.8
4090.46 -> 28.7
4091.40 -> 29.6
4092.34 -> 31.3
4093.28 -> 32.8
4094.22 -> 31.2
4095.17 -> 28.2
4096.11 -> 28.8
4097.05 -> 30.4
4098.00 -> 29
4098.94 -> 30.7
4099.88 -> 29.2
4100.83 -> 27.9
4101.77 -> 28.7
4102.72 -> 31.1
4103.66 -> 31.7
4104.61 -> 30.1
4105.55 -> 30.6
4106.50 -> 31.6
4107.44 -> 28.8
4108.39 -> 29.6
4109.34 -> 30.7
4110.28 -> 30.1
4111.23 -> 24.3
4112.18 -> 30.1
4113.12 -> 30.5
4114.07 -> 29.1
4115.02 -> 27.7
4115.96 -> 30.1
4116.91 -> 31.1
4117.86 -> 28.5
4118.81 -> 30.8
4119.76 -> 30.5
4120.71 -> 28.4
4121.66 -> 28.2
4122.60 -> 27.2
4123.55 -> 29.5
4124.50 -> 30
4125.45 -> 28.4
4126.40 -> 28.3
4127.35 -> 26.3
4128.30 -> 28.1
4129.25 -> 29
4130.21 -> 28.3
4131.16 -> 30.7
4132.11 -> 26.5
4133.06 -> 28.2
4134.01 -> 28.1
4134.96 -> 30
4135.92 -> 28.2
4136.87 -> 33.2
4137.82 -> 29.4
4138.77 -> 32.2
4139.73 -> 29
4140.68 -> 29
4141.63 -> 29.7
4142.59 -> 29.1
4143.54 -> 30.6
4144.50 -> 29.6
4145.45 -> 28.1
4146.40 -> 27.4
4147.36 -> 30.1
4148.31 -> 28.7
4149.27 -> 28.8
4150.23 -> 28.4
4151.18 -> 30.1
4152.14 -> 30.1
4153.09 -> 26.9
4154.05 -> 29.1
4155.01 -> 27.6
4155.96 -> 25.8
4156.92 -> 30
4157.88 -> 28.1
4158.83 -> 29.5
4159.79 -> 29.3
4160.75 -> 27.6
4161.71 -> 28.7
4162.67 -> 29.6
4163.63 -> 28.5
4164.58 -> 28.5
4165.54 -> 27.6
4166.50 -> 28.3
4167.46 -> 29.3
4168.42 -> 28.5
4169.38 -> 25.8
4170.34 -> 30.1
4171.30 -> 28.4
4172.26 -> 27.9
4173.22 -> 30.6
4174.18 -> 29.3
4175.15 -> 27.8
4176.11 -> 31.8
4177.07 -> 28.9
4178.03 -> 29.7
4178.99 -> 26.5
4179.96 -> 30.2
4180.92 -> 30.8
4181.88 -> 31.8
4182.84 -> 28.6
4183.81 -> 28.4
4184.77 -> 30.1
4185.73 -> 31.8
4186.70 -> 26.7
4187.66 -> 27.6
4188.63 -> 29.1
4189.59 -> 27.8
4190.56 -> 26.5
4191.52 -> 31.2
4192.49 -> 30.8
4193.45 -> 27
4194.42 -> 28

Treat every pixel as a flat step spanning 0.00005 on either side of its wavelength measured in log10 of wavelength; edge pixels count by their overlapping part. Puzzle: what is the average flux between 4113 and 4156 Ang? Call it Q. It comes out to 29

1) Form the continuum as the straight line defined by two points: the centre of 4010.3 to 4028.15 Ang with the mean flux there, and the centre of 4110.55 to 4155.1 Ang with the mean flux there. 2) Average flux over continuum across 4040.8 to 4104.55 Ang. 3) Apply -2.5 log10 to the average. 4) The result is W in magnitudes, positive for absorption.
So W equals 0.06 mag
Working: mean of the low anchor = 32.8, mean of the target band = 29.4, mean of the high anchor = 29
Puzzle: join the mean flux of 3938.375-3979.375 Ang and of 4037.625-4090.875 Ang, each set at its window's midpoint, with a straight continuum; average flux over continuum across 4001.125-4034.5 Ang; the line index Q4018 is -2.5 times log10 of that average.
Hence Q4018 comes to -0.071 mag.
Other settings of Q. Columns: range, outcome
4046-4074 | 28.6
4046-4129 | 29.2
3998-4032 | 31.2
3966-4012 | 30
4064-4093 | 29.3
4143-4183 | 28.9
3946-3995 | 29.8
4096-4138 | 29.3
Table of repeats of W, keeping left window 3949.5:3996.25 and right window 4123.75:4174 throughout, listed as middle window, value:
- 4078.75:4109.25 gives -0.040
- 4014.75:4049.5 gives -0.050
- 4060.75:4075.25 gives 0.038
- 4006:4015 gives -0.080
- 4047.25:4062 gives 0.025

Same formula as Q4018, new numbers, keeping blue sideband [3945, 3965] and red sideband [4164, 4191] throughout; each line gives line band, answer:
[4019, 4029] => -0.08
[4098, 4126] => -0.01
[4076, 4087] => -0.03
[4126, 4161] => 0.00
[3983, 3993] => -0.03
